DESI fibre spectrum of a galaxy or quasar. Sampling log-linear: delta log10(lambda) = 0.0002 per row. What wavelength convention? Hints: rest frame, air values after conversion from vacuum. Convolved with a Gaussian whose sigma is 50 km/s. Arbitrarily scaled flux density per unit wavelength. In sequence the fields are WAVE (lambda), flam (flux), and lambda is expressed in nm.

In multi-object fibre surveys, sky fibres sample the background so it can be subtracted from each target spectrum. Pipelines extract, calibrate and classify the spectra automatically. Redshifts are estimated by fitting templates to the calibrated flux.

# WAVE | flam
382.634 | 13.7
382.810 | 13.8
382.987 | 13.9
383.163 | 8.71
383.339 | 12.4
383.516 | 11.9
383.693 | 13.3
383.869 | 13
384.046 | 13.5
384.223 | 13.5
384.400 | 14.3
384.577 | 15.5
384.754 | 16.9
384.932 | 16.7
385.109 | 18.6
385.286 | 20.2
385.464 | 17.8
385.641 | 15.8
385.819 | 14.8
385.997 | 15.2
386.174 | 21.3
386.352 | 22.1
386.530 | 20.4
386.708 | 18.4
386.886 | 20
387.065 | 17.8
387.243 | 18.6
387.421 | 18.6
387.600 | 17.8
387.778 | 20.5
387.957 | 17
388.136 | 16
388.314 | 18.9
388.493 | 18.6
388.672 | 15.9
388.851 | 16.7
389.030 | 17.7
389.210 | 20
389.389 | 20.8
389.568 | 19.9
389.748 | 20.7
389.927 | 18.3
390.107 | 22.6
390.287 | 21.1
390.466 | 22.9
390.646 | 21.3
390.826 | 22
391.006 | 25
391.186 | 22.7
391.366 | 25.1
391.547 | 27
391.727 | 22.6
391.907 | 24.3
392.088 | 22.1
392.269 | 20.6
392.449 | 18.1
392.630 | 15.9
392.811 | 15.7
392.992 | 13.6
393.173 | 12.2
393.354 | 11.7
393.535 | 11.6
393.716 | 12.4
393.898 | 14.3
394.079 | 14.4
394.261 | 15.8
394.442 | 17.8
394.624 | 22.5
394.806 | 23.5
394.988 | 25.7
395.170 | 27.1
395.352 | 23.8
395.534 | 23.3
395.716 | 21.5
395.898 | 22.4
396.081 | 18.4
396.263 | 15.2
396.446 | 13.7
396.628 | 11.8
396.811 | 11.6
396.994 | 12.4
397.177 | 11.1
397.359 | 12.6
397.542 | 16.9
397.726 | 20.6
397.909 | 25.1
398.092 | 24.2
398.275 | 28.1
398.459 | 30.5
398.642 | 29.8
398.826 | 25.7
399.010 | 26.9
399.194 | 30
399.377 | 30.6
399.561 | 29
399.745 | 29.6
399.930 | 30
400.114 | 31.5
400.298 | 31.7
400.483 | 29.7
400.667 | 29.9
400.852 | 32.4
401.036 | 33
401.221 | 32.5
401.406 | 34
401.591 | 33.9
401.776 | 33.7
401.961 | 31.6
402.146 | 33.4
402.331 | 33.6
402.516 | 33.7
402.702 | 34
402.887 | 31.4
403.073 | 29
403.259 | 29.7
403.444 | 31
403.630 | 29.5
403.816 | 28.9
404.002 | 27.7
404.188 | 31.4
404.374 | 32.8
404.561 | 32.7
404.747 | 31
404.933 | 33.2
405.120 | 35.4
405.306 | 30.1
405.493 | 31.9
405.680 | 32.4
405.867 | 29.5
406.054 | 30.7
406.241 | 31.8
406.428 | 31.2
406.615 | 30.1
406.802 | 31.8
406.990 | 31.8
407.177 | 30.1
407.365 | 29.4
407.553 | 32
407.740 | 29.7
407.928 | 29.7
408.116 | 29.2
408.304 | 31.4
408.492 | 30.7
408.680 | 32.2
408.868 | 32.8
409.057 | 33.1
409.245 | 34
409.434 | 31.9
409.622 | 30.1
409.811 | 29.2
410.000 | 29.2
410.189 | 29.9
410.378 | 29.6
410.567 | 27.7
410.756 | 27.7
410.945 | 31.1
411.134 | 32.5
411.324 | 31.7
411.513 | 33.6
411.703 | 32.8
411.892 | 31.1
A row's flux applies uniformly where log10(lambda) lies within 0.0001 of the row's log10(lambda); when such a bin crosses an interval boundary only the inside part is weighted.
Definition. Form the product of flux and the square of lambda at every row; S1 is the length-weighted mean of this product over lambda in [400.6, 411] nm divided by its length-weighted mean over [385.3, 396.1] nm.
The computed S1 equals 1.7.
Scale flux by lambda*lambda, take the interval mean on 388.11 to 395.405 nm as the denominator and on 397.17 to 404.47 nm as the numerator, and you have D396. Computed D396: 1.6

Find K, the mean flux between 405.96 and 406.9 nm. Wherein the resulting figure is 31.1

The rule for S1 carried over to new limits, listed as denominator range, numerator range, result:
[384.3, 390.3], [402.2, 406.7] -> 1.86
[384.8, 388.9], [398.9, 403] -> 1.87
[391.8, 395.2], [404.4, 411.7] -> 1.89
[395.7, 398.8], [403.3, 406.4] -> 1.68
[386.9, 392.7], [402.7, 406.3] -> 1.66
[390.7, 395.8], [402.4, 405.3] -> 1.68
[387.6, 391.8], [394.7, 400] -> 1.14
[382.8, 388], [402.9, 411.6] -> 2.10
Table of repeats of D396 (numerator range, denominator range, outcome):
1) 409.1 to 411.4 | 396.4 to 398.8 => 1.67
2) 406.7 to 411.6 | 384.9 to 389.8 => 1.86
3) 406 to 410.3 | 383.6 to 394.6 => 1.87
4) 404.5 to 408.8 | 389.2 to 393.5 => 1.67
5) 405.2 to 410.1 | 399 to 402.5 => 1.02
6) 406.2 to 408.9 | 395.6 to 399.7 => 1.51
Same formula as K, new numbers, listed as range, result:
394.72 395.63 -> 24.7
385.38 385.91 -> 16.1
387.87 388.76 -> 17.3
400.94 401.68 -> 33.3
